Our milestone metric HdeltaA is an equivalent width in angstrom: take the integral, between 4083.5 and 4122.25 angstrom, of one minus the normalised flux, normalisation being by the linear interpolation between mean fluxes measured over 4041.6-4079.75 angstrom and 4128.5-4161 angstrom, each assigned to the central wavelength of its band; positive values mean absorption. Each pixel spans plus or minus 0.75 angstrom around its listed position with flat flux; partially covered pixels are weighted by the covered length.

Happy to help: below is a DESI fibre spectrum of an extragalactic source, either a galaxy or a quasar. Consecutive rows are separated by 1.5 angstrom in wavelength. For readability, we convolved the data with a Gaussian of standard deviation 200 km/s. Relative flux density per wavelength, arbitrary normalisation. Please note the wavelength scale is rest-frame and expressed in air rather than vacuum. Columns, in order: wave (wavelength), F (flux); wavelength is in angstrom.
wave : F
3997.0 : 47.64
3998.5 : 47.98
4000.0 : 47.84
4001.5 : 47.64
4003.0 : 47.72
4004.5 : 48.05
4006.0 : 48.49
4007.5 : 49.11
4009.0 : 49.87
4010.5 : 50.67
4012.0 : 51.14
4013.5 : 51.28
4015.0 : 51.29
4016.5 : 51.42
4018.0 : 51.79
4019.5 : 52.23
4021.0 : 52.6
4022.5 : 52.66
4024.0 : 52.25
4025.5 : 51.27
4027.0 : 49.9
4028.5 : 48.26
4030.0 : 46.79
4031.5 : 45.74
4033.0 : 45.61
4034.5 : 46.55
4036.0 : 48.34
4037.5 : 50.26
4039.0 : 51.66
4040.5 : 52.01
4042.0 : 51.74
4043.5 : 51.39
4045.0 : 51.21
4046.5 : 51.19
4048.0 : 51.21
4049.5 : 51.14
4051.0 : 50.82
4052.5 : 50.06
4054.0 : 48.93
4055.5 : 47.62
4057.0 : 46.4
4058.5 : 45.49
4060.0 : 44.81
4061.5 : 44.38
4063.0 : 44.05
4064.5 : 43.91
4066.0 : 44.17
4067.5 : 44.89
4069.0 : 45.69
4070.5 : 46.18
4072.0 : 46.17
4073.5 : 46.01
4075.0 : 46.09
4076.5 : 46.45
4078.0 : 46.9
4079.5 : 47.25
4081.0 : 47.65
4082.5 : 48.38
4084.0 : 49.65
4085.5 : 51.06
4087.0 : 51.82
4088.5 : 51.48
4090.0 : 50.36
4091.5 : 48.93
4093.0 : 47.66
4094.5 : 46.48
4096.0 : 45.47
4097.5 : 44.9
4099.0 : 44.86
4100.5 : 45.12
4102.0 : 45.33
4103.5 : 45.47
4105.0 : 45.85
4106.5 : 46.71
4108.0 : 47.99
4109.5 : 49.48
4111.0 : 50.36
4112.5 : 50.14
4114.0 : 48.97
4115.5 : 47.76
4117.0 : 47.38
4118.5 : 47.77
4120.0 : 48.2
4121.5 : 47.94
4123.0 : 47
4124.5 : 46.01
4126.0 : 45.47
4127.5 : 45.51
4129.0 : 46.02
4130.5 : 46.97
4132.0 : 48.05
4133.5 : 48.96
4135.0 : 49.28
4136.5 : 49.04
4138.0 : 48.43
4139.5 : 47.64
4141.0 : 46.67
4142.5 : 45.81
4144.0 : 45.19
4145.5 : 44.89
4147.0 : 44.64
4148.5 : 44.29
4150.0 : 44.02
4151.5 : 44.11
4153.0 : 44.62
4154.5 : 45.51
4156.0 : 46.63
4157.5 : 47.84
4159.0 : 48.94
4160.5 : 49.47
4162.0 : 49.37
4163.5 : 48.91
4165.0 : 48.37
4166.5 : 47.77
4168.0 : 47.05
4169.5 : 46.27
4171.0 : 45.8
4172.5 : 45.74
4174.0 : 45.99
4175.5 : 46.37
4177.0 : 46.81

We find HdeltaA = -0.7 angstrom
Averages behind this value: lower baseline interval 47.4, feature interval 48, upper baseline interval 46.7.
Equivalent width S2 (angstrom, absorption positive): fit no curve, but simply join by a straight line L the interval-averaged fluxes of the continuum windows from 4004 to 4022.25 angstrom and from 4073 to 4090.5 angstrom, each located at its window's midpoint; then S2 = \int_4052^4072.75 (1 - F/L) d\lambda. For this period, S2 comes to 1.41 angstrom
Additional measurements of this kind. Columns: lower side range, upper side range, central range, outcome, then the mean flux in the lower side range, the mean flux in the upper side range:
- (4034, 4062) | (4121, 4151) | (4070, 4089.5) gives 0.1 angstrom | 49.3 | 46.6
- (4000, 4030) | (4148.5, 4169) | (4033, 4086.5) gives 1.4 angstrom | 50.2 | 47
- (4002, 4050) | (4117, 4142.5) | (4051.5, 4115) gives 1.9 angstrom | 50.1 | 47.4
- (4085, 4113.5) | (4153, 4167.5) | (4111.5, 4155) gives 1.0 angstrom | 47.8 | 47.9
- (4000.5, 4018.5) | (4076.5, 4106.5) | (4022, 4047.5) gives -0.4 angstrom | 49.8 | 47.6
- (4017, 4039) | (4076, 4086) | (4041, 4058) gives -0.4 angstrom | 49.7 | 48.2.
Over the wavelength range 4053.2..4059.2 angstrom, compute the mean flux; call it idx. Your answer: 47.1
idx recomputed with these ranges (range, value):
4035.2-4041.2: 50.5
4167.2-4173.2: 46.2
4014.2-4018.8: 51.5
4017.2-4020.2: 52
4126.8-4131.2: 46.2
